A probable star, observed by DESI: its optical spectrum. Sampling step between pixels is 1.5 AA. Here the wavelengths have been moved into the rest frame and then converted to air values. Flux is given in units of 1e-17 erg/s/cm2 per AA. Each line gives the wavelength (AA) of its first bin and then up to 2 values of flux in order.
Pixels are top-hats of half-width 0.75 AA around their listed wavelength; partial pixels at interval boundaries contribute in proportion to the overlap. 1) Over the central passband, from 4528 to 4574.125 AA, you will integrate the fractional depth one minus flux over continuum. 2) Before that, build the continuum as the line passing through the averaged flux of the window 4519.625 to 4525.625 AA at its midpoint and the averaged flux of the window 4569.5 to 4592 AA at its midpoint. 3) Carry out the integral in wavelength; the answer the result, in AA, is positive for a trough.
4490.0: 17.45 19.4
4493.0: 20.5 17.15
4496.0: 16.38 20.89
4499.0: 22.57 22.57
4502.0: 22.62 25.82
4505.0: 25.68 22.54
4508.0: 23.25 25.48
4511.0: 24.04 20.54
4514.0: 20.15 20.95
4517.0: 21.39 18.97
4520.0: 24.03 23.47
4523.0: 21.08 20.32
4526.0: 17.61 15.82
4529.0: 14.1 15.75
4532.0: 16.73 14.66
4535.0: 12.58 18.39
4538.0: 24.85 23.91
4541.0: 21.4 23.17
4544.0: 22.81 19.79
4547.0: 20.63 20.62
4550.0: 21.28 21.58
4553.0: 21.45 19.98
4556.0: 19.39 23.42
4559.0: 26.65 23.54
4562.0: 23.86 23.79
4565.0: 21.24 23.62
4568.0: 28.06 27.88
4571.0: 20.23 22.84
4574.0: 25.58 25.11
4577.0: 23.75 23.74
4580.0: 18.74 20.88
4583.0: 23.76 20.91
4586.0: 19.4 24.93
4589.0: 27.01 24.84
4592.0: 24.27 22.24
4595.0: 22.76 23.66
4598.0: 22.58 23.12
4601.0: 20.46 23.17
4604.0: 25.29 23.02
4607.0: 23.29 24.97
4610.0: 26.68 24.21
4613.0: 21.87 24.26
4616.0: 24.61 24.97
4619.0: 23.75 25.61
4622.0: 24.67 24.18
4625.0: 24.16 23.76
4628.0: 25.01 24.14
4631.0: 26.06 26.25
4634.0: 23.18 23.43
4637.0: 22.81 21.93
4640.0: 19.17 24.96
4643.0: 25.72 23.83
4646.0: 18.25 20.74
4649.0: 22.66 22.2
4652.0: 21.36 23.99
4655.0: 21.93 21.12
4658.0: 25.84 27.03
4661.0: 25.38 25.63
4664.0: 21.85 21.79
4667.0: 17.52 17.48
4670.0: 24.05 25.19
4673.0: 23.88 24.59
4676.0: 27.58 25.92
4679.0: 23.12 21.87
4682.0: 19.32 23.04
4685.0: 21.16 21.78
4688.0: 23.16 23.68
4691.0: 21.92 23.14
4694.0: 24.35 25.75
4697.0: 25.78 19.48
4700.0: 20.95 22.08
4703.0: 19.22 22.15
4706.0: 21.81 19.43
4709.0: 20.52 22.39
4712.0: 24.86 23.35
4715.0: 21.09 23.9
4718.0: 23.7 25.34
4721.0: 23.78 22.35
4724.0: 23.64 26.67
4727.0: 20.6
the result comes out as 2.5 AA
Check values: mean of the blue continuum 21.8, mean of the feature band 21.3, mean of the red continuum 23.2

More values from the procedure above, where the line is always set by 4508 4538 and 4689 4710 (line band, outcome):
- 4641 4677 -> -2.63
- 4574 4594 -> -2.68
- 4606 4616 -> -1.63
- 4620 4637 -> -2.75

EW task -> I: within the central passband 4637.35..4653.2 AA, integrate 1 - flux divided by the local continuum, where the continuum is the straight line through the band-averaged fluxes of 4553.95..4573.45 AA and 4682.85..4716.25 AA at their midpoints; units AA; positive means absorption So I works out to 0.4 AA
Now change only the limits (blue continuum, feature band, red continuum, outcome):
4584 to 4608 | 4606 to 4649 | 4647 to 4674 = -1.42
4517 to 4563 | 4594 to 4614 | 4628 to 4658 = -1.33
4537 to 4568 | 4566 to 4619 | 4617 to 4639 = -0.47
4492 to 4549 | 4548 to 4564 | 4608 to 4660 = -0.56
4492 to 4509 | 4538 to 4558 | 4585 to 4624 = 1.00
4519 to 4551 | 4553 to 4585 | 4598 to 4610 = -2.41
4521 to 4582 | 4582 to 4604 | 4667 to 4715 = -1.46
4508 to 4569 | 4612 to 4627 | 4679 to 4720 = -1.68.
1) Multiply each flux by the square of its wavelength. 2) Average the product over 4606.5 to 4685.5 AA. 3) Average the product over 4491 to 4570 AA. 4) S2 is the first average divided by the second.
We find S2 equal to 1.16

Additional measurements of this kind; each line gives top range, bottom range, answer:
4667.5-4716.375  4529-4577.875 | 1.10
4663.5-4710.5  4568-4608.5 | 1.00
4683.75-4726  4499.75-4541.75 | 1.19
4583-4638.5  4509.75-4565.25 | 1.19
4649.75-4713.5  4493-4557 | 1.18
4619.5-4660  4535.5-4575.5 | 1.07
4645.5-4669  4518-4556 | 1.18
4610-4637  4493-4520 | 1.17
